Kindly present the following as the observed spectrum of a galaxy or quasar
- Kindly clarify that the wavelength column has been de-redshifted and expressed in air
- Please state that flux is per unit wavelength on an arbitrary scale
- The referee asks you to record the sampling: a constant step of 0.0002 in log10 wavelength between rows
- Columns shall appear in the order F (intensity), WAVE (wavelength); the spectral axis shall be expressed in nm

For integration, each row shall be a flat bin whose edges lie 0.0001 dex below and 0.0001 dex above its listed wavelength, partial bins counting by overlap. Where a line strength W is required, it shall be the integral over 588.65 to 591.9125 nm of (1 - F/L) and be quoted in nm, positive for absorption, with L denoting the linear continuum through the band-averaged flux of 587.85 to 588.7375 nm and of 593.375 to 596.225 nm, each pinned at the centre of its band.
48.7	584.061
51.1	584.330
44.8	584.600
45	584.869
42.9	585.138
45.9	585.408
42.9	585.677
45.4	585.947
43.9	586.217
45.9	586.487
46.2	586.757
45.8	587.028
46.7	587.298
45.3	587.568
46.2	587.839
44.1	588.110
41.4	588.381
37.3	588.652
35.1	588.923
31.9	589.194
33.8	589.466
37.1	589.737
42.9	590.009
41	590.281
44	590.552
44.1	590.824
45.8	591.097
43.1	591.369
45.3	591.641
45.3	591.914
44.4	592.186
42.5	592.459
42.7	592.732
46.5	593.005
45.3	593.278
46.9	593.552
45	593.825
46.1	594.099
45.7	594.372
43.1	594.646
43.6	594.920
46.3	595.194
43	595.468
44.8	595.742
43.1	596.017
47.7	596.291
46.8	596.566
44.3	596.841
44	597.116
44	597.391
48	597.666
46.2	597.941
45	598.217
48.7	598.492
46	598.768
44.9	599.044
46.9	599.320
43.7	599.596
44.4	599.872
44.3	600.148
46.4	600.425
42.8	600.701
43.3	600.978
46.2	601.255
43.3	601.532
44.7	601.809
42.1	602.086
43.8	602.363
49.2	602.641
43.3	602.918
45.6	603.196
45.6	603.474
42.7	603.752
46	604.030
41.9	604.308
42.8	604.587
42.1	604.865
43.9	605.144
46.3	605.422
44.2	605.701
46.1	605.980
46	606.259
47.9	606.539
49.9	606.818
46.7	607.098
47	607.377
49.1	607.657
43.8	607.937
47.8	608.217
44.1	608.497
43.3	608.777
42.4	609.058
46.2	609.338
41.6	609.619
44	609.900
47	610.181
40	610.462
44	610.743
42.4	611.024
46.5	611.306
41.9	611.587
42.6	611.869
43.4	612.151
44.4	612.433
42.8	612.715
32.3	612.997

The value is 0.18 nm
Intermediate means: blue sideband 41.9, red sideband 44.8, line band 40.5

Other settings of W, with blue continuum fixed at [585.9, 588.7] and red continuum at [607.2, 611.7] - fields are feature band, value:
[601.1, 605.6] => 0.02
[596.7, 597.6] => 0.00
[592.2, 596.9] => -0.04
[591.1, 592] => 0.00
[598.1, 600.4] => -0.05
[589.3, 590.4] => 0.15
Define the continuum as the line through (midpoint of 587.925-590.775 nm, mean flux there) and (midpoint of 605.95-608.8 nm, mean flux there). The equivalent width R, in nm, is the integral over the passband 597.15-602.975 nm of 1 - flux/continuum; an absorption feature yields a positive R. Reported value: -0.20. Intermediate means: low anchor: 39.2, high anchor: 46.7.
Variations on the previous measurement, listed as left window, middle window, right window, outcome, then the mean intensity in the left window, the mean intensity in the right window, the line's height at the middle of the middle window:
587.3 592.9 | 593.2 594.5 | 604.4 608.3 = -0.09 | 41.8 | 45.9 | 42.8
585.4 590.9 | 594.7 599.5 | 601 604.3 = -0.19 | 42.1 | 44.6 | 43.7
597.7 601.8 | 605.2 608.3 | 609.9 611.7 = -0.17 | 45.2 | 43.7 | 44.3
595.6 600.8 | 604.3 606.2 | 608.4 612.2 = 0.01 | 45.4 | 43.5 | 44.3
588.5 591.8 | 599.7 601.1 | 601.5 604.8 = -0.03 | 40.2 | 44.2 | 43.4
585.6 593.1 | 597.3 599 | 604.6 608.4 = -0.07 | 42.7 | 46.1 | 44.4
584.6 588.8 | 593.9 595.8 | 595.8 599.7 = 0.03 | 44.3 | 45.7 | 45.3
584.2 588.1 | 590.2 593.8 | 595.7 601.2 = 0.08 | 45.5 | 45.3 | 45.4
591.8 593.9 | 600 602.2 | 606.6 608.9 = 0.08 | 44.8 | 46.5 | 45.8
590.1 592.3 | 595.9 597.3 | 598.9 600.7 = -0.02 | 44.1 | 44.9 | 44.6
